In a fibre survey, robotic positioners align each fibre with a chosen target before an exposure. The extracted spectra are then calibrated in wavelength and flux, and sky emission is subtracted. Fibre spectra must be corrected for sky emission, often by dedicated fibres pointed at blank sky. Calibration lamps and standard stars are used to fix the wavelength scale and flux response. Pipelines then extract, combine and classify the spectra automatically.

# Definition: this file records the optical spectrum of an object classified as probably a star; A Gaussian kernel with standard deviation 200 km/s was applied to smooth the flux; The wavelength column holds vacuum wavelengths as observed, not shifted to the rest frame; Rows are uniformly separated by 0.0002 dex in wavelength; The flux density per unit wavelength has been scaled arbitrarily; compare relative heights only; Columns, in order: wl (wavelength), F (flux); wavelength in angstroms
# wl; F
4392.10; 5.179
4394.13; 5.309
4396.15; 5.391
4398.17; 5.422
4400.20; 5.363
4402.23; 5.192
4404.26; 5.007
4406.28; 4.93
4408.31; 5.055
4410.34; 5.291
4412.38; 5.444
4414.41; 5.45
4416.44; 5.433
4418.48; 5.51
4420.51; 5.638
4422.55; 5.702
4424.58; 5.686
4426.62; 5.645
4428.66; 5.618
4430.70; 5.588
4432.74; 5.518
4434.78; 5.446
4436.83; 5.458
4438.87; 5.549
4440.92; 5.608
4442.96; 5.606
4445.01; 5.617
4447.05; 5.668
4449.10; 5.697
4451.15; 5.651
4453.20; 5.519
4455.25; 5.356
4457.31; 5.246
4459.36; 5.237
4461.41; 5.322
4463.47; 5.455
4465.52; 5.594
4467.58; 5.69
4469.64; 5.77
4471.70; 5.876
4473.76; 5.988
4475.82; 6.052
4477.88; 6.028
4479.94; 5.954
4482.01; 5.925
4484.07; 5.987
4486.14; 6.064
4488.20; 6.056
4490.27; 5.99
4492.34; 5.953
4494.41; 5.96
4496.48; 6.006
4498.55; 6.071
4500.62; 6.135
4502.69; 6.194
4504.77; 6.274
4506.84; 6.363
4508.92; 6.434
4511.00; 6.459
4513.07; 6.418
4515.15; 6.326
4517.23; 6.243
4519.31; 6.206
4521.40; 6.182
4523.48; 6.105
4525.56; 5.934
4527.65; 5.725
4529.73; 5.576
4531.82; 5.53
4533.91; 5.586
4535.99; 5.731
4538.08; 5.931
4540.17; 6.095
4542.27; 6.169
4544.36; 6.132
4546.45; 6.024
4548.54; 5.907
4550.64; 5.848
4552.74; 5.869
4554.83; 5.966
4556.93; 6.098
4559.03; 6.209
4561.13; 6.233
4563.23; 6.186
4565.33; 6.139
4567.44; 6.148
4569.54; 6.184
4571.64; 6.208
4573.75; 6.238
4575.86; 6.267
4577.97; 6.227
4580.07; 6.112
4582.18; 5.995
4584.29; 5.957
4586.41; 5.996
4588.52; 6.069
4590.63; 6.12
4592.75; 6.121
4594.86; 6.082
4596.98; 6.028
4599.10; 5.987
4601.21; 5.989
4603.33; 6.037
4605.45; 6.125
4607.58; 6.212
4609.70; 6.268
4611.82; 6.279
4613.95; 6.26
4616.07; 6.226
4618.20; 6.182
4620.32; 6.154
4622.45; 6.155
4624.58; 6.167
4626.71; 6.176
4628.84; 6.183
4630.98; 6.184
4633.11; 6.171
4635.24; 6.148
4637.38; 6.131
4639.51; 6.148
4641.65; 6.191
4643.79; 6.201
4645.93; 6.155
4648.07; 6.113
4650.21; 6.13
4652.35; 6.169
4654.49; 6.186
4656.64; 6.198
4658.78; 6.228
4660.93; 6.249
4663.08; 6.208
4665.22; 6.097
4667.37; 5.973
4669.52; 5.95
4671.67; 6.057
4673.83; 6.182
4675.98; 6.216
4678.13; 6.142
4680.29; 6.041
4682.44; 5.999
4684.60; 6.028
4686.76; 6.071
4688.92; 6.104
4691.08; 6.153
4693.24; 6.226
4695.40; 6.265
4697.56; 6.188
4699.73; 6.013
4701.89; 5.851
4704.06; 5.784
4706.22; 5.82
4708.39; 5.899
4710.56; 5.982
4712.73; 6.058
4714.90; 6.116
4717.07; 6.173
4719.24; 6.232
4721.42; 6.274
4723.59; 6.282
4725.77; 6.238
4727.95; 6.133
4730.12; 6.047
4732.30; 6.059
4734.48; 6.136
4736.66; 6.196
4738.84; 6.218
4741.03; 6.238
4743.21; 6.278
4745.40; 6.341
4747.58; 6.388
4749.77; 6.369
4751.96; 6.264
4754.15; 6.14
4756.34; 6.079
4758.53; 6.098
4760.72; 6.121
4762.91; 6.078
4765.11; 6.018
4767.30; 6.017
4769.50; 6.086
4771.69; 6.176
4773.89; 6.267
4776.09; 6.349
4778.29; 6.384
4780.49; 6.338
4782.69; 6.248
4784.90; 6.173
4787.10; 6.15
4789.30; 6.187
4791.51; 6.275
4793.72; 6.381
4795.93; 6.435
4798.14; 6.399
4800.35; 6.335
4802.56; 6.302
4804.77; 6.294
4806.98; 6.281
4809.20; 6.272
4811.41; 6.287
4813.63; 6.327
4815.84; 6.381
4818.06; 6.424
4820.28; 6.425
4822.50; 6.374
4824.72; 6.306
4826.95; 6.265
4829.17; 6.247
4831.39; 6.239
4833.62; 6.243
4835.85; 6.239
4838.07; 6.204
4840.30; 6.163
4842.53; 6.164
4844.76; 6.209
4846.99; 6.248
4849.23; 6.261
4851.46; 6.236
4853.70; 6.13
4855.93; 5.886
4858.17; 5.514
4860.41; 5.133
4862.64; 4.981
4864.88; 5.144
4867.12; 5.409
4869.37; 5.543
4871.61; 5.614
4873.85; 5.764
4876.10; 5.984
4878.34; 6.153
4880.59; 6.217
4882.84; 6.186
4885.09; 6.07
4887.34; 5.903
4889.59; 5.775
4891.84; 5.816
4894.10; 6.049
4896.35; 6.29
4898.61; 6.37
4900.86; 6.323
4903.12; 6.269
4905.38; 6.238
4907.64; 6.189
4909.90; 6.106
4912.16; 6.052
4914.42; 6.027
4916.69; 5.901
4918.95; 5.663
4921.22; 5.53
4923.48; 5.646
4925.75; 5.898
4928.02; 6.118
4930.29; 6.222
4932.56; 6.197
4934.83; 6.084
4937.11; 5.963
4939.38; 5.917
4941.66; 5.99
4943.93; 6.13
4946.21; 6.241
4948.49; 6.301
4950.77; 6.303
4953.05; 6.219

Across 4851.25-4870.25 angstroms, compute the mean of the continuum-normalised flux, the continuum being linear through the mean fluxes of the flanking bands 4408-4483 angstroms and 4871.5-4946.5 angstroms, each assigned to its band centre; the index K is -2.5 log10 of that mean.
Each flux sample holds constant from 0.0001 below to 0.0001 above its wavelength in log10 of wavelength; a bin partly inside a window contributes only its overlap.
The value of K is 0.09 mag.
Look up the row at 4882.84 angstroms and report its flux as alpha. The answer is 6.186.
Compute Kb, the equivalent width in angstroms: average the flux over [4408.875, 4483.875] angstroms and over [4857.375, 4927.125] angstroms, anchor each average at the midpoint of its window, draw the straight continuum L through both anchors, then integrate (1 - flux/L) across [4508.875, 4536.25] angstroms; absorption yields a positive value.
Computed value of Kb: -1.8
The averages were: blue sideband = 5.61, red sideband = 5.87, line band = 6.03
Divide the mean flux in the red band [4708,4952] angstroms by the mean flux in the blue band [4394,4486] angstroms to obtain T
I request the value 1.10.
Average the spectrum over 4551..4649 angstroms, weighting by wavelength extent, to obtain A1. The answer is 6.13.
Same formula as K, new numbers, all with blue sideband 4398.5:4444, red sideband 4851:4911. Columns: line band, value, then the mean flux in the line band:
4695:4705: -0.05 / 6.01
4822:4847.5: -0.07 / 6.24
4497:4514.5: -0.14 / 6.29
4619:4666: -0.09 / 6.17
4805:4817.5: -0.09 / 6.32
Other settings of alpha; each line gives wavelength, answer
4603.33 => 6.037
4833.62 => 6.243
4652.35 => 6.169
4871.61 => 5.614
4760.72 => 6.121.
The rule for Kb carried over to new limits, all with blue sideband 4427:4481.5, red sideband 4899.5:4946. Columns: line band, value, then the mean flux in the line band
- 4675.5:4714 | -1.4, 6.04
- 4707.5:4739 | -1.5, 6.14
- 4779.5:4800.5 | -1.3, 6.29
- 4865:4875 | 0.7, 5.54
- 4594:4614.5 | -1.3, 6.12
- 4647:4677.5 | -1.8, 6.14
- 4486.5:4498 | -0.7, 6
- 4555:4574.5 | -1.5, 6.17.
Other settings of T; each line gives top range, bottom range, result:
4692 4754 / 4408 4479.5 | 1.10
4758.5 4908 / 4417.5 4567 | 1.04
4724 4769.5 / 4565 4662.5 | 1.00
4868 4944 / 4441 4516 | 1.02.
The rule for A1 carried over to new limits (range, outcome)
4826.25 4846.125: 6.22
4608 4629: 6.21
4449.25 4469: 5.47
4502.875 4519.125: 6.34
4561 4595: 6.13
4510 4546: 6.02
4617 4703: 6.13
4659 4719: 6.07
